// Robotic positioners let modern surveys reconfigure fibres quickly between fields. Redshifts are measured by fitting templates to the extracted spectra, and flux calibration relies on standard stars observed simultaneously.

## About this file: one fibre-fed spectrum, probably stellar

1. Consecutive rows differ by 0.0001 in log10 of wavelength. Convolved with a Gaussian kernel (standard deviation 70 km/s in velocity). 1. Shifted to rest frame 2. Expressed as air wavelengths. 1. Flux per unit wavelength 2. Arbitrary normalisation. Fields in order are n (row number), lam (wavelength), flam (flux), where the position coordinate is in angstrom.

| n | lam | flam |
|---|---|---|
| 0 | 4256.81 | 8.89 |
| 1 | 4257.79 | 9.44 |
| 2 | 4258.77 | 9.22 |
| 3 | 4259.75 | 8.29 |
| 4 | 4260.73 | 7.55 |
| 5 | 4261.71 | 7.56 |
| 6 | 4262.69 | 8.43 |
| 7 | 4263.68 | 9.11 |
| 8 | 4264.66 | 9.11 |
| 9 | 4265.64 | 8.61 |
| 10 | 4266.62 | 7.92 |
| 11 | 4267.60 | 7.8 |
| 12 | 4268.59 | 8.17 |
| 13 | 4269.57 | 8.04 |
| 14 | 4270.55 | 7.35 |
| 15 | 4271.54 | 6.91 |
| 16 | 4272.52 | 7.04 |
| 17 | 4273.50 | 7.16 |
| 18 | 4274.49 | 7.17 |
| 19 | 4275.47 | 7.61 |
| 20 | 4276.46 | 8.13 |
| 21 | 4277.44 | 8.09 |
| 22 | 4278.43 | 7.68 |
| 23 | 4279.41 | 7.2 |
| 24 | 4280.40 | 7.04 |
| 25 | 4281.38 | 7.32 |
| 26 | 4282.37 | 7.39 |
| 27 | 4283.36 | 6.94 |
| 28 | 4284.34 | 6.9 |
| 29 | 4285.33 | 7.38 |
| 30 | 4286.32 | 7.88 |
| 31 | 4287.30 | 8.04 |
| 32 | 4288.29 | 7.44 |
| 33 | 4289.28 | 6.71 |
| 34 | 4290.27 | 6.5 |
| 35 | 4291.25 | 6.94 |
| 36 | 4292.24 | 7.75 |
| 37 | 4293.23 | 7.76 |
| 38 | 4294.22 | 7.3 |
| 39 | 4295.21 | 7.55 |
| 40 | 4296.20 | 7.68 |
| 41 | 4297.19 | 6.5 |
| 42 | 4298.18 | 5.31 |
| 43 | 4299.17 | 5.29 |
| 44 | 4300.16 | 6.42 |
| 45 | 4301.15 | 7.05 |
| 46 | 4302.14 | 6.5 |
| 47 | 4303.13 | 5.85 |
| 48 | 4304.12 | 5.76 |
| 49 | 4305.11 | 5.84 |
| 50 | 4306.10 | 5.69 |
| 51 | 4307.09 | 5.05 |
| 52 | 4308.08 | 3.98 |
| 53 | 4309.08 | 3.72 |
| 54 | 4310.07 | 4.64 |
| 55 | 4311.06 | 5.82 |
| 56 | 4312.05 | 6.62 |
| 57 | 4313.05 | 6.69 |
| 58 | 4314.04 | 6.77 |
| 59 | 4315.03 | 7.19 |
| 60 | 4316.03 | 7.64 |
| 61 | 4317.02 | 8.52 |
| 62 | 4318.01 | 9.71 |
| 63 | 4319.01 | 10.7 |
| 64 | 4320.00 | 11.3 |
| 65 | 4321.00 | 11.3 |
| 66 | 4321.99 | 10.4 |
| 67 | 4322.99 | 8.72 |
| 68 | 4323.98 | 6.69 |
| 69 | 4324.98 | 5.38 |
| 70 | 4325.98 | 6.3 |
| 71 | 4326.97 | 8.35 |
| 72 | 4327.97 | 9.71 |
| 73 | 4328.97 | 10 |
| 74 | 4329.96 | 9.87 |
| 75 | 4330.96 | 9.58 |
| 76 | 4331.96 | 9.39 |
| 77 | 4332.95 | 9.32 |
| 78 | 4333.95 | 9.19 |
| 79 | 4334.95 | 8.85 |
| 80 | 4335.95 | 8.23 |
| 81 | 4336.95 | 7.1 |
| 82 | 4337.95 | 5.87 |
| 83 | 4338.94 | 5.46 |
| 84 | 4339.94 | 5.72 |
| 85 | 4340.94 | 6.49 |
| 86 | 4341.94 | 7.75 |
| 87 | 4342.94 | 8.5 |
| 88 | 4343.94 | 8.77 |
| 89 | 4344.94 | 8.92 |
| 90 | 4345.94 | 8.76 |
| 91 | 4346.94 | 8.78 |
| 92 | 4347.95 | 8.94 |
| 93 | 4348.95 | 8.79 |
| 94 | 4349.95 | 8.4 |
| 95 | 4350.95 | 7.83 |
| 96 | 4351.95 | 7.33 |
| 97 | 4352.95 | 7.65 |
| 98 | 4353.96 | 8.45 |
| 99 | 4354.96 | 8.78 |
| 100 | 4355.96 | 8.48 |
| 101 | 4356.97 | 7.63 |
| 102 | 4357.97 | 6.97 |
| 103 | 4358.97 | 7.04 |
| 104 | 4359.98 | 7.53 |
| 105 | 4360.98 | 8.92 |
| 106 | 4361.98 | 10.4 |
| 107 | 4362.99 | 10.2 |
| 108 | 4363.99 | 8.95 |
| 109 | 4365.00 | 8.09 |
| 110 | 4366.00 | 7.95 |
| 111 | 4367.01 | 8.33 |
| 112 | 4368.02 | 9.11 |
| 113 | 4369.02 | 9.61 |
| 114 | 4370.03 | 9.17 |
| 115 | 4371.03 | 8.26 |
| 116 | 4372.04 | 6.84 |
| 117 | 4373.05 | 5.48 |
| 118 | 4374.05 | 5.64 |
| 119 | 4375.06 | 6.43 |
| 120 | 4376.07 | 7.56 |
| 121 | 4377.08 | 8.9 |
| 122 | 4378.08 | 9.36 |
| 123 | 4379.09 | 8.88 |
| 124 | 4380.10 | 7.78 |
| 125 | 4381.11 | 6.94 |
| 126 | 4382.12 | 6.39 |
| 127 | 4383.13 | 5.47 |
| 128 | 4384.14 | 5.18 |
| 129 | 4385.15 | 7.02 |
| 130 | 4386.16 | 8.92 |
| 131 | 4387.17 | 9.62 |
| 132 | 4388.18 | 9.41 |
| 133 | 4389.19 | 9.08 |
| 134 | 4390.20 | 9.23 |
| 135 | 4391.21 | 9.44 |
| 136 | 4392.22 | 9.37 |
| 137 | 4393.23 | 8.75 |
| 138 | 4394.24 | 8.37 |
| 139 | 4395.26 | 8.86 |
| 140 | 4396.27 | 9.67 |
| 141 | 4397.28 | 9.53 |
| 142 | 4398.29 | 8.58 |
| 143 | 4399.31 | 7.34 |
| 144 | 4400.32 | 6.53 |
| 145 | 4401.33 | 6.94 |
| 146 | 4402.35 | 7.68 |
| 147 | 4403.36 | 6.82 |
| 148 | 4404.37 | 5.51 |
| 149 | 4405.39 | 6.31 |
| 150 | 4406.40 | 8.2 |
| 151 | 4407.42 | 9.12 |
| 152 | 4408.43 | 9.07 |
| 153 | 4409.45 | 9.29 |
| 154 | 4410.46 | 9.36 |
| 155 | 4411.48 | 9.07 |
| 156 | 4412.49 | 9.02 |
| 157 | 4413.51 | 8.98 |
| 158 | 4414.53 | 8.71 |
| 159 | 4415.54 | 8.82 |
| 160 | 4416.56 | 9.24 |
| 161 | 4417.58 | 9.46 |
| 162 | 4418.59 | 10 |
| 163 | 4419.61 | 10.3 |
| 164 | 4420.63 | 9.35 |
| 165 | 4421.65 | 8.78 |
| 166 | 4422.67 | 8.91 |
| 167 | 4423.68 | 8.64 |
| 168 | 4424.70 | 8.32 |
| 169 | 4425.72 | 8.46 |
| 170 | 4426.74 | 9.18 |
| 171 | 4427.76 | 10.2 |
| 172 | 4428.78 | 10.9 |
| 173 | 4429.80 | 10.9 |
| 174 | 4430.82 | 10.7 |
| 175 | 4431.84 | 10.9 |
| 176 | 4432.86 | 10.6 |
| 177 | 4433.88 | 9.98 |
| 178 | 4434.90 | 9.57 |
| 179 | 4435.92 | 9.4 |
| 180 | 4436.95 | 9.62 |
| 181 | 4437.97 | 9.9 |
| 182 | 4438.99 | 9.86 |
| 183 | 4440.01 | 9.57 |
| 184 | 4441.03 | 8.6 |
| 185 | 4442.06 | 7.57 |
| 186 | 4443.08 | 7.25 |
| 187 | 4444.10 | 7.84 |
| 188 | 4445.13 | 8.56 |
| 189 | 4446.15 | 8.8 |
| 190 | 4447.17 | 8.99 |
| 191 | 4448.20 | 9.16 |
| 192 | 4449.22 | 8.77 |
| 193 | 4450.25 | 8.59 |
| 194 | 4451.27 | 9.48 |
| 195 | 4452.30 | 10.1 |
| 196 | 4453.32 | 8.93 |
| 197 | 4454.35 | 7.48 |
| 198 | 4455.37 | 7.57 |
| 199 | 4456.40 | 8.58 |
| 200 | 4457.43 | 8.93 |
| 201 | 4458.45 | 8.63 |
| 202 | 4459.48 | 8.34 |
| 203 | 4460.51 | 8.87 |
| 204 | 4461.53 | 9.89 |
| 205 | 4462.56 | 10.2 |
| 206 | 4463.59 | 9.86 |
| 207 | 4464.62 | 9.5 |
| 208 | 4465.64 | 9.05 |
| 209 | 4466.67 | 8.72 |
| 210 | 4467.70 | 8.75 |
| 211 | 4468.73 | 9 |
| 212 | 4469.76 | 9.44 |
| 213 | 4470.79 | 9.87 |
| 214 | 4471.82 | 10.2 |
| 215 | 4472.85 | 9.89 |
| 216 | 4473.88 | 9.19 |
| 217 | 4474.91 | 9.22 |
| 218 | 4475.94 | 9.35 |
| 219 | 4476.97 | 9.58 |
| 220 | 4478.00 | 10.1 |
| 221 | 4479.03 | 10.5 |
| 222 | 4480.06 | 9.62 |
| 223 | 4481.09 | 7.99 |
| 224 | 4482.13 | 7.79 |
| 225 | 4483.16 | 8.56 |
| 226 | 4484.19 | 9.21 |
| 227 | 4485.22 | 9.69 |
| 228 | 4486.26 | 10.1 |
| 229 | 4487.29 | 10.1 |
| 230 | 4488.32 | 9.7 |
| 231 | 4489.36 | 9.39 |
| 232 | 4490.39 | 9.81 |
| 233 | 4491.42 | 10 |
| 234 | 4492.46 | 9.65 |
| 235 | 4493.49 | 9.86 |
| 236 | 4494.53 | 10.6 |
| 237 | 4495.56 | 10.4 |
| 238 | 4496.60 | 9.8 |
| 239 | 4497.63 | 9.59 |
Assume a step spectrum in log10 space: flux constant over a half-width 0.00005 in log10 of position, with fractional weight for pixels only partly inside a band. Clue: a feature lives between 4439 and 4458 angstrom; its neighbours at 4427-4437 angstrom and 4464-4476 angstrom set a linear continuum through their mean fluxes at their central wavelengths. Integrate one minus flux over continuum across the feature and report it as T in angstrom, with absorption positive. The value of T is 2.4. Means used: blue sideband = 10.3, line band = 8.63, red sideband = 9.35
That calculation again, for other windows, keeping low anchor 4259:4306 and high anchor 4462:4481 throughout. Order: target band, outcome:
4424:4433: -0.9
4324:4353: -0.5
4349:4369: -0.4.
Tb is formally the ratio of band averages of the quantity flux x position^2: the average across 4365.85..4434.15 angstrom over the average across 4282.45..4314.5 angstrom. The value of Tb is 1.4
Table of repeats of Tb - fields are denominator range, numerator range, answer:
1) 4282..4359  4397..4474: 1.25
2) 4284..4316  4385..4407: 1.33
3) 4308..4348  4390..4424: 1.12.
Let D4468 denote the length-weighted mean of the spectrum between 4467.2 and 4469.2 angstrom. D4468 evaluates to 8.87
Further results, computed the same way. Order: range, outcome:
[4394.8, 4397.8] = 9.38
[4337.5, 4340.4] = 5.7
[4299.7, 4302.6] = 6.66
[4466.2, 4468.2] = 8.73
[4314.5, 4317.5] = 7.77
